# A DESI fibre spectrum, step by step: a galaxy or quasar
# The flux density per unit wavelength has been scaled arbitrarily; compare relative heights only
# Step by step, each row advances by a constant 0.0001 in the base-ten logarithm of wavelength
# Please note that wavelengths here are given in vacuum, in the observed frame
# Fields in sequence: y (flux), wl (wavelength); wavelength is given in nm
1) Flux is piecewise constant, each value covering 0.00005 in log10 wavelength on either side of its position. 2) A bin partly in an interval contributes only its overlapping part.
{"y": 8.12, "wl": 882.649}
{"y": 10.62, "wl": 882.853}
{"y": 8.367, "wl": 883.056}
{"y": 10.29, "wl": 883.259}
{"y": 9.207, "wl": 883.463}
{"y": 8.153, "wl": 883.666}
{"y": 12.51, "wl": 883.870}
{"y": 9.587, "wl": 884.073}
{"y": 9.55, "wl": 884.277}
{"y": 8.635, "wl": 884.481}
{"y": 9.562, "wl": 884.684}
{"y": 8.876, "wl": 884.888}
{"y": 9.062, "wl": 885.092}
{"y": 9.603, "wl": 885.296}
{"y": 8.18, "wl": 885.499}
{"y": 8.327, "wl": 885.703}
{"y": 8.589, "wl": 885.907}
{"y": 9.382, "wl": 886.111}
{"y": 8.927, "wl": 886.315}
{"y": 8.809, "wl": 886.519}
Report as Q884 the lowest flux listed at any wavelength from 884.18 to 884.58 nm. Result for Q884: 8.635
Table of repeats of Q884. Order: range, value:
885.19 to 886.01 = 8.18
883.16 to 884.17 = 8.153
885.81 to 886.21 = 8.589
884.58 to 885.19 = 8.876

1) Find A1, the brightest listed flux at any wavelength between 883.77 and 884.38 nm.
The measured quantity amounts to 12.51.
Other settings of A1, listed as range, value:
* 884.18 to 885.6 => 9.603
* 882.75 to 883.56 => 10.62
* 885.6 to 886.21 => 9.382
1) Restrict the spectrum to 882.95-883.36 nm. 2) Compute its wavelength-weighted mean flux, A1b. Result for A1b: 9.36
